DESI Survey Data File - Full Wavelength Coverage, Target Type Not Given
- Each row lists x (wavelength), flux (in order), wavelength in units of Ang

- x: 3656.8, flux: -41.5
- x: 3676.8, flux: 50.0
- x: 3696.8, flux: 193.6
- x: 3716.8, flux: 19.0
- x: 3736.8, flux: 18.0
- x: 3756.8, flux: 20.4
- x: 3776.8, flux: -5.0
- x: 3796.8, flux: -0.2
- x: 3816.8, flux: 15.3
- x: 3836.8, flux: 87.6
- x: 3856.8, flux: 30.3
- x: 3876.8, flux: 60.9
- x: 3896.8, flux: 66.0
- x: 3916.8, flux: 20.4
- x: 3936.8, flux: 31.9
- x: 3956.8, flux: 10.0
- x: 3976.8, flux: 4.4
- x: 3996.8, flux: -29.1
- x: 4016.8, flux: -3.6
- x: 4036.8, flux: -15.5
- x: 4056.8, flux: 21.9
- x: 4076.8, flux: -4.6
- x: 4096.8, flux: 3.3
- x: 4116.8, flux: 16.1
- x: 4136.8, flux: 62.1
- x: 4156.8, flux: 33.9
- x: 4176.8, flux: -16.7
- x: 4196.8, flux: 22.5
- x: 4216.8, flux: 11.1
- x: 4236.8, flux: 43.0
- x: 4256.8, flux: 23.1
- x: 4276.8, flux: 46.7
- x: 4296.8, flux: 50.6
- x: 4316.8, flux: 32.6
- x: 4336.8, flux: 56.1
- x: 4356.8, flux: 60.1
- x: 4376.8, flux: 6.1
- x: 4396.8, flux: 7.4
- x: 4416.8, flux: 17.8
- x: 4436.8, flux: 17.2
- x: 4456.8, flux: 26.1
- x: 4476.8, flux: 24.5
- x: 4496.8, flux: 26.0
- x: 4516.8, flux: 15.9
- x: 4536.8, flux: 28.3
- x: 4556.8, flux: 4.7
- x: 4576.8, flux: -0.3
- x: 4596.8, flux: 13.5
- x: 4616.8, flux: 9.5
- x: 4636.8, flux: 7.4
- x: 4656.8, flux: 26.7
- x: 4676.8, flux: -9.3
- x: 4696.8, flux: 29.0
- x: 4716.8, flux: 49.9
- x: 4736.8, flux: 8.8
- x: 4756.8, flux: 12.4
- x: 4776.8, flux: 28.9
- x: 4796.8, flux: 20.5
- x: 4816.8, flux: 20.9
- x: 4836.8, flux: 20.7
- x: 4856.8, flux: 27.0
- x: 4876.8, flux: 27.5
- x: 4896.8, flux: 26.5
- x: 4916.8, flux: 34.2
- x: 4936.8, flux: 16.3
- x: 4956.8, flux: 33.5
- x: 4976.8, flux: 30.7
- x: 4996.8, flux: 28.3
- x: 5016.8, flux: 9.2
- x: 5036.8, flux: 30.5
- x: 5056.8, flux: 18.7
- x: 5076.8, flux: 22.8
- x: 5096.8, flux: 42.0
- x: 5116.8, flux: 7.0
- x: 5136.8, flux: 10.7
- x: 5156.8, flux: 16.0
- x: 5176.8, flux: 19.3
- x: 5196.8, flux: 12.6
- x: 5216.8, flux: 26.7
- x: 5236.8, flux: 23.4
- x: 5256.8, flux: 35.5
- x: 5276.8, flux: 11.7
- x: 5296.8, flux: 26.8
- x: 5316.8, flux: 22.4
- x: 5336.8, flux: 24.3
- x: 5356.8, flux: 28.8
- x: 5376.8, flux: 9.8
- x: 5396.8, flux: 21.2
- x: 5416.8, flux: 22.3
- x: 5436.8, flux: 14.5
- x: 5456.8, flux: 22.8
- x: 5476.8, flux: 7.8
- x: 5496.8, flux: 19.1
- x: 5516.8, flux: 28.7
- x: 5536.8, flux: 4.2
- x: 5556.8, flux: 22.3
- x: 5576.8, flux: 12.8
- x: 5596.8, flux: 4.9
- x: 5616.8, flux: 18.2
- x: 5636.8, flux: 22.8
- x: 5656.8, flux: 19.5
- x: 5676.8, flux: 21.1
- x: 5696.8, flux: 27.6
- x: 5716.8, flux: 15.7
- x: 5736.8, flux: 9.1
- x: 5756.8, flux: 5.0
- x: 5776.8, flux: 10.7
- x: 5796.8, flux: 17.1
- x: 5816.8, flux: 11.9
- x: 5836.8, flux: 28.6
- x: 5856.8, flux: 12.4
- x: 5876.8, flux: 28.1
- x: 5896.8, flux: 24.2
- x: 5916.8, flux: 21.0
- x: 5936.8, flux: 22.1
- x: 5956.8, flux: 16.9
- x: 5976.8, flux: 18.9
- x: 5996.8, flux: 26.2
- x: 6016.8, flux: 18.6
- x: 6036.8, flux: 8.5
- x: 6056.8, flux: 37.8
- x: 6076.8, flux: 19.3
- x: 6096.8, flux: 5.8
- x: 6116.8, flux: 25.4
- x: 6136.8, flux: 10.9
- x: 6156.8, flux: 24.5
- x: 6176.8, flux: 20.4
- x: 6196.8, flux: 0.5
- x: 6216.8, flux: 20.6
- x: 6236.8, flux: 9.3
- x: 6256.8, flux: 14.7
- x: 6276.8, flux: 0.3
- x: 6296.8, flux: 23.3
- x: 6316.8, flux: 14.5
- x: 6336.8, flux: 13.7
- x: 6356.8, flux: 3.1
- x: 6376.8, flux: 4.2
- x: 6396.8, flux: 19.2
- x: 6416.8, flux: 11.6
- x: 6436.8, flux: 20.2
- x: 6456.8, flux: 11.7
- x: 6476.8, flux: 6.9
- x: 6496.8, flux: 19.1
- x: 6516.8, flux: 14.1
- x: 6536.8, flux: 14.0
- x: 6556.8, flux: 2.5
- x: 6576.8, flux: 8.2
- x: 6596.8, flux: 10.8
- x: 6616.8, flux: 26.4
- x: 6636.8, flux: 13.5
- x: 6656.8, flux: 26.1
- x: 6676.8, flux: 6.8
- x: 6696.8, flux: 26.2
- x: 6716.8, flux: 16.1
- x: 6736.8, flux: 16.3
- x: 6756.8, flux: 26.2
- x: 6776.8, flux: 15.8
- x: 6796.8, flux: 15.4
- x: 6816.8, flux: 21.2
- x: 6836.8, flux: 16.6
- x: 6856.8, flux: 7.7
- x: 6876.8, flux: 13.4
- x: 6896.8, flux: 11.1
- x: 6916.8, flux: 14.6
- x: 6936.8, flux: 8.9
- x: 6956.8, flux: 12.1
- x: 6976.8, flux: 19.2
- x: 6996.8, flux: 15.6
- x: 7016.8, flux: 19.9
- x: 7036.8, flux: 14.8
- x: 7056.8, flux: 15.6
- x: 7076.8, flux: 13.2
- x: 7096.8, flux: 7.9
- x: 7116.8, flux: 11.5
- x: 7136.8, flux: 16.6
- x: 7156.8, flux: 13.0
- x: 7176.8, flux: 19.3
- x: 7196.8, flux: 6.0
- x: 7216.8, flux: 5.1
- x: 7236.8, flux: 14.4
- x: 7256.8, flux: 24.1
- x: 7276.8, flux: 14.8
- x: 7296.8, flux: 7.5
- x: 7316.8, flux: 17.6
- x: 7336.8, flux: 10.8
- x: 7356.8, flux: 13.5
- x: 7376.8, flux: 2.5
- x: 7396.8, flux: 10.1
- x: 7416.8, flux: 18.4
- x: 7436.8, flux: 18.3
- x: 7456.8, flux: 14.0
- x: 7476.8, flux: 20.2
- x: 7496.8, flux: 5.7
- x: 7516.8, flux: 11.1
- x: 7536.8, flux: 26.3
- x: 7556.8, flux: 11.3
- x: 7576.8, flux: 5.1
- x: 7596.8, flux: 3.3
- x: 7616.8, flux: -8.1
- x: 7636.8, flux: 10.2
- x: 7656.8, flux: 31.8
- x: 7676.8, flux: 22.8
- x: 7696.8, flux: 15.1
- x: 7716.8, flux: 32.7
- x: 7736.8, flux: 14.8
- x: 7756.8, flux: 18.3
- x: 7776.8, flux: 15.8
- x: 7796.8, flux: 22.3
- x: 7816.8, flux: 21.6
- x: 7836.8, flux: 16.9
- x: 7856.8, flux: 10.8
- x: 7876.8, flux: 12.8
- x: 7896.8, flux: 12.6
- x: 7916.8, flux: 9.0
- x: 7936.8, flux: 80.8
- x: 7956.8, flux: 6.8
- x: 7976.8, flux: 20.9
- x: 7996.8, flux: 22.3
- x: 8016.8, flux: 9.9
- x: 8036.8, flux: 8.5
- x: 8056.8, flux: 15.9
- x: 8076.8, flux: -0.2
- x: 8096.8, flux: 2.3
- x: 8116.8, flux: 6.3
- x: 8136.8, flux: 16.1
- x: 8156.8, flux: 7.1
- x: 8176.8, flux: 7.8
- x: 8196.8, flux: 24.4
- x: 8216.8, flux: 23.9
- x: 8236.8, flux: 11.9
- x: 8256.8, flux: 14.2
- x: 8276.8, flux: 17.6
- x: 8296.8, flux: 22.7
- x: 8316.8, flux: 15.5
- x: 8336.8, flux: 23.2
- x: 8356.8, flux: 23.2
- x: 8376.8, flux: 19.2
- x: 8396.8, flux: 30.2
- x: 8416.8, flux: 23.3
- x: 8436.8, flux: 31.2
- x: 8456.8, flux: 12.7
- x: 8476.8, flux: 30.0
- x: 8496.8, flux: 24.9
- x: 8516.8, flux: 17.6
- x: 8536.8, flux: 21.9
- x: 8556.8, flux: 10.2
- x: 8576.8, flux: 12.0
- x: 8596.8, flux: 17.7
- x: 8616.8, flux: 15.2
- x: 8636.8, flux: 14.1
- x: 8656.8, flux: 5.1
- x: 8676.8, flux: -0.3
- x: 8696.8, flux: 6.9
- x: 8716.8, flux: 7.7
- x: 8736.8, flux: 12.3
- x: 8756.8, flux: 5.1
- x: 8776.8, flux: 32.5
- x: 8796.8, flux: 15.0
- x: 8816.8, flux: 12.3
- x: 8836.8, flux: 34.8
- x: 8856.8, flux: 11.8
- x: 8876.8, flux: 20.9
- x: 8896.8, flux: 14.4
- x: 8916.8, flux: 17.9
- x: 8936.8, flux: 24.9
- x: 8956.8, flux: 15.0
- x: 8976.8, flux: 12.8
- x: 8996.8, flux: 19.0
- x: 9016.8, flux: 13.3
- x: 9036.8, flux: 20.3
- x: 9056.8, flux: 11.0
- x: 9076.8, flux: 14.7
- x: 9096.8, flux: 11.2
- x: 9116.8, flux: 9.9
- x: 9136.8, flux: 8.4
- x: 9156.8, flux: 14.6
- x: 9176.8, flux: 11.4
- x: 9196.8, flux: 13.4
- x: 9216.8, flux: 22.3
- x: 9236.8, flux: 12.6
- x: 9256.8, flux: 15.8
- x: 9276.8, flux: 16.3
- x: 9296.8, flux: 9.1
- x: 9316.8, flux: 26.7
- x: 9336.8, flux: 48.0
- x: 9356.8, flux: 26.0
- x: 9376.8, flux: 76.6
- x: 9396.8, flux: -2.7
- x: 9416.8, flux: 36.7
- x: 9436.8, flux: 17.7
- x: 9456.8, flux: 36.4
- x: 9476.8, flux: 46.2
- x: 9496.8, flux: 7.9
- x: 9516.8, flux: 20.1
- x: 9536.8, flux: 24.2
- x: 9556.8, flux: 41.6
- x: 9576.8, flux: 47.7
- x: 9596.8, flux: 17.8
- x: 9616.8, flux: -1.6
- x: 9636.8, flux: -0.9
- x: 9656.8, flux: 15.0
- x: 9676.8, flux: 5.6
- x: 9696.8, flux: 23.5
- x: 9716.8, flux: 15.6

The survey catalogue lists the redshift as 1.13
